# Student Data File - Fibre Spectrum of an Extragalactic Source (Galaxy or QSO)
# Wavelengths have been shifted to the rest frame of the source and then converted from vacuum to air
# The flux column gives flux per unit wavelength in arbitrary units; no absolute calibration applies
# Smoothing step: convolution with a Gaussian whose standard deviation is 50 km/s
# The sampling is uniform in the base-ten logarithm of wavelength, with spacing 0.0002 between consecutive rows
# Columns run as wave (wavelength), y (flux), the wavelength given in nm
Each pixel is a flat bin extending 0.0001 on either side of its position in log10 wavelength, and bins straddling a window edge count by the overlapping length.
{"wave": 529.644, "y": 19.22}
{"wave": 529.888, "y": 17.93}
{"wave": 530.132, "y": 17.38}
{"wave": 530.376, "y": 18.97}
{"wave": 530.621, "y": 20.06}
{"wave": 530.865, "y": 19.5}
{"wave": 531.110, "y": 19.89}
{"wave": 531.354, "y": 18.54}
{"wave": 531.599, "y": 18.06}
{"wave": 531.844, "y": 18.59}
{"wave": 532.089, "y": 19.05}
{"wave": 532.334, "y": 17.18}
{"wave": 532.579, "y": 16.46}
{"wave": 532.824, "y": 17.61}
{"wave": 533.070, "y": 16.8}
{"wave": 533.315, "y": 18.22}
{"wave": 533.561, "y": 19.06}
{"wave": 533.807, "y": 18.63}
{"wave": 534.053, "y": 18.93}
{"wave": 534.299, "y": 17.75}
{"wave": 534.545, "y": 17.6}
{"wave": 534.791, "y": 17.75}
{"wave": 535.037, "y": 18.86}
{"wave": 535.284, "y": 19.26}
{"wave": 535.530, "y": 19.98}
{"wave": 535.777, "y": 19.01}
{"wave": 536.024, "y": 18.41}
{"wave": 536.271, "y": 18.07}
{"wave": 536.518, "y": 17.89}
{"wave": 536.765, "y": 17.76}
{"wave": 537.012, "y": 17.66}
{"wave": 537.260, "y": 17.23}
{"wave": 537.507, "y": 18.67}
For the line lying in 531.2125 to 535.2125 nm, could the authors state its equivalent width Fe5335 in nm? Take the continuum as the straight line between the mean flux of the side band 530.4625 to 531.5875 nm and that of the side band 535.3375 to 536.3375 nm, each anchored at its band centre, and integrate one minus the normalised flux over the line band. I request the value 0.22 nm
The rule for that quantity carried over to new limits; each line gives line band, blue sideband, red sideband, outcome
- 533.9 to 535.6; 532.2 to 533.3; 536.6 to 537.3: -0.12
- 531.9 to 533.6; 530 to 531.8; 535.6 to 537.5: 0.08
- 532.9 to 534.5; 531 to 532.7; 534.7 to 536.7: 0.02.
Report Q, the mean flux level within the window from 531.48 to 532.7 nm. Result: 17.9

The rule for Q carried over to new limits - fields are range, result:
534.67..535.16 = 18.3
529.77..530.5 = 18.1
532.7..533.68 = 17.9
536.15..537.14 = 17.8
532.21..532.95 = 17.1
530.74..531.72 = 19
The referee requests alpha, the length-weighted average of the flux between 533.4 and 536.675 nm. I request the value 18.5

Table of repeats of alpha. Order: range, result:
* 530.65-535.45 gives 18.4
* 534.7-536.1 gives 18.9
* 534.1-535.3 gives 18.2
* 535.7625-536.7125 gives 18.2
